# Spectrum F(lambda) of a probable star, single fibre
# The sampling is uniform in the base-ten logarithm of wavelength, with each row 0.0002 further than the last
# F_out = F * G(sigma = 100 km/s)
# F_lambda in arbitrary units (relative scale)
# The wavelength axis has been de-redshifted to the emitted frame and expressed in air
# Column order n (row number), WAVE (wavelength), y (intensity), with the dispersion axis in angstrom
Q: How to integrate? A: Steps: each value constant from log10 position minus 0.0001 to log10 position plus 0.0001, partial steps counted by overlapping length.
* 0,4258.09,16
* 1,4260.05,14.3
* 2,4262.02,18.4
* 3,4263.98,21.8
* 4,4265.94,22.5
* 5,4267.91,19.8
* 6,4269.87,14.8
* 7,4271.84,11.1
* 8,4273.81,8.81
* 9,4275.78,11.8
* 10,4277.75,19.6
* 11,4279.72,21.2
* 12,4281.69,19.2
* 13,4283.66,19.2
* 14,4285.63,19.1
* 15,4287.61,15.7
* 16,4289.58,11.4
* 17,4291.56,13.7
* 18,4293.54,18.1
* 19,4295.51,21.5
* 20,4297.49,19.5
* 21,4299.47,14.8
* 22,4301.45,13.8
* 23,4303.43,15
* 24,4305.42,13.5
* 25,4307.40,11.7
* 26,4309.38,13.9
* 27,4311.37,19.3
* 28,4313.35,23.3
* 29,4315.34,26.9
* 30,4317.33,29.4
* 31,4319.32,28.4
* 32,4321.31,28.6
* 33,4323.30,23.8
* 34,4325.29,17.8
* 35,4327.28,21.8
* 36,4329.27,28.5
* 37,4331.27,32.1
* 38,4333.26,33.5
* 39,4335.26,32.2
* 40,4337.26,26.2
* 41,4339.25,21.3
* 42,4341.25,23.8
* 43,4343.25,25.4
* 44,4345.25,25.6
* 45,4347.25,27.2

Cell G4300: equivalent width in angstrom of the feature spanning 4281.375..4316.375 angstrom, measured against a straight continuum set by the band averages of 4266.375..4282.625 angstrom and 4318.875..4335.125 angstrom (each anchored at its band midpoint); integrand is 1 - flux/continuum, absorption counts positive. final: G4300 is 6.36 angstrom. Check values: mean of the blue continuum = 16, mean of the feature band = 17.2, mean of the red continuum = 27.1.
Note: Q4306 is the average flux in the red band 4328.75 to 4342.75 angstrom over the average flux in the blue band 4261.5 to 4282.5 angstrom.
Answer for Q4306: 1.64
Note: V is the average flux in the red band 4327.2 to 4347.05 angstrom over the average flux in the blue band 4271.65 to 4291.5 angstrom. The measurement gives 1.73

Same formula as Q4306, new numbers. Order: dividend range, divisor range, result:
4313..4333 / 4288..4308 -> 1.72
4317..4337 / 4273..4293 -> 1.71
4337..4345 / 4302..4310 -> 1.79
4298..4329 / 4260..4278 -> 1.25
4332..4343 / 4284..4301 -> 1.64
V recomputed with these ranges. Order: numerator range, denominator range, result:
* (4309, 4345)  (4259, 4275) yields 1.56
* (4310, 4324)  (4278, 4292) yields 1.46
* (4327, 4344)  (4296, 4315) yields 1.65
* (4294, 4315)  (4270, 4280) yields 1.21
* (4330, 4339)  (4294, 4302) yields 1.71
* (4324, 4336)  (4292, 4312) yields 1.72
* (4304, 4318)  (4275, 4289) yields 1.08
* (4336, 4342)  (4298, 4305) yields 1.63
